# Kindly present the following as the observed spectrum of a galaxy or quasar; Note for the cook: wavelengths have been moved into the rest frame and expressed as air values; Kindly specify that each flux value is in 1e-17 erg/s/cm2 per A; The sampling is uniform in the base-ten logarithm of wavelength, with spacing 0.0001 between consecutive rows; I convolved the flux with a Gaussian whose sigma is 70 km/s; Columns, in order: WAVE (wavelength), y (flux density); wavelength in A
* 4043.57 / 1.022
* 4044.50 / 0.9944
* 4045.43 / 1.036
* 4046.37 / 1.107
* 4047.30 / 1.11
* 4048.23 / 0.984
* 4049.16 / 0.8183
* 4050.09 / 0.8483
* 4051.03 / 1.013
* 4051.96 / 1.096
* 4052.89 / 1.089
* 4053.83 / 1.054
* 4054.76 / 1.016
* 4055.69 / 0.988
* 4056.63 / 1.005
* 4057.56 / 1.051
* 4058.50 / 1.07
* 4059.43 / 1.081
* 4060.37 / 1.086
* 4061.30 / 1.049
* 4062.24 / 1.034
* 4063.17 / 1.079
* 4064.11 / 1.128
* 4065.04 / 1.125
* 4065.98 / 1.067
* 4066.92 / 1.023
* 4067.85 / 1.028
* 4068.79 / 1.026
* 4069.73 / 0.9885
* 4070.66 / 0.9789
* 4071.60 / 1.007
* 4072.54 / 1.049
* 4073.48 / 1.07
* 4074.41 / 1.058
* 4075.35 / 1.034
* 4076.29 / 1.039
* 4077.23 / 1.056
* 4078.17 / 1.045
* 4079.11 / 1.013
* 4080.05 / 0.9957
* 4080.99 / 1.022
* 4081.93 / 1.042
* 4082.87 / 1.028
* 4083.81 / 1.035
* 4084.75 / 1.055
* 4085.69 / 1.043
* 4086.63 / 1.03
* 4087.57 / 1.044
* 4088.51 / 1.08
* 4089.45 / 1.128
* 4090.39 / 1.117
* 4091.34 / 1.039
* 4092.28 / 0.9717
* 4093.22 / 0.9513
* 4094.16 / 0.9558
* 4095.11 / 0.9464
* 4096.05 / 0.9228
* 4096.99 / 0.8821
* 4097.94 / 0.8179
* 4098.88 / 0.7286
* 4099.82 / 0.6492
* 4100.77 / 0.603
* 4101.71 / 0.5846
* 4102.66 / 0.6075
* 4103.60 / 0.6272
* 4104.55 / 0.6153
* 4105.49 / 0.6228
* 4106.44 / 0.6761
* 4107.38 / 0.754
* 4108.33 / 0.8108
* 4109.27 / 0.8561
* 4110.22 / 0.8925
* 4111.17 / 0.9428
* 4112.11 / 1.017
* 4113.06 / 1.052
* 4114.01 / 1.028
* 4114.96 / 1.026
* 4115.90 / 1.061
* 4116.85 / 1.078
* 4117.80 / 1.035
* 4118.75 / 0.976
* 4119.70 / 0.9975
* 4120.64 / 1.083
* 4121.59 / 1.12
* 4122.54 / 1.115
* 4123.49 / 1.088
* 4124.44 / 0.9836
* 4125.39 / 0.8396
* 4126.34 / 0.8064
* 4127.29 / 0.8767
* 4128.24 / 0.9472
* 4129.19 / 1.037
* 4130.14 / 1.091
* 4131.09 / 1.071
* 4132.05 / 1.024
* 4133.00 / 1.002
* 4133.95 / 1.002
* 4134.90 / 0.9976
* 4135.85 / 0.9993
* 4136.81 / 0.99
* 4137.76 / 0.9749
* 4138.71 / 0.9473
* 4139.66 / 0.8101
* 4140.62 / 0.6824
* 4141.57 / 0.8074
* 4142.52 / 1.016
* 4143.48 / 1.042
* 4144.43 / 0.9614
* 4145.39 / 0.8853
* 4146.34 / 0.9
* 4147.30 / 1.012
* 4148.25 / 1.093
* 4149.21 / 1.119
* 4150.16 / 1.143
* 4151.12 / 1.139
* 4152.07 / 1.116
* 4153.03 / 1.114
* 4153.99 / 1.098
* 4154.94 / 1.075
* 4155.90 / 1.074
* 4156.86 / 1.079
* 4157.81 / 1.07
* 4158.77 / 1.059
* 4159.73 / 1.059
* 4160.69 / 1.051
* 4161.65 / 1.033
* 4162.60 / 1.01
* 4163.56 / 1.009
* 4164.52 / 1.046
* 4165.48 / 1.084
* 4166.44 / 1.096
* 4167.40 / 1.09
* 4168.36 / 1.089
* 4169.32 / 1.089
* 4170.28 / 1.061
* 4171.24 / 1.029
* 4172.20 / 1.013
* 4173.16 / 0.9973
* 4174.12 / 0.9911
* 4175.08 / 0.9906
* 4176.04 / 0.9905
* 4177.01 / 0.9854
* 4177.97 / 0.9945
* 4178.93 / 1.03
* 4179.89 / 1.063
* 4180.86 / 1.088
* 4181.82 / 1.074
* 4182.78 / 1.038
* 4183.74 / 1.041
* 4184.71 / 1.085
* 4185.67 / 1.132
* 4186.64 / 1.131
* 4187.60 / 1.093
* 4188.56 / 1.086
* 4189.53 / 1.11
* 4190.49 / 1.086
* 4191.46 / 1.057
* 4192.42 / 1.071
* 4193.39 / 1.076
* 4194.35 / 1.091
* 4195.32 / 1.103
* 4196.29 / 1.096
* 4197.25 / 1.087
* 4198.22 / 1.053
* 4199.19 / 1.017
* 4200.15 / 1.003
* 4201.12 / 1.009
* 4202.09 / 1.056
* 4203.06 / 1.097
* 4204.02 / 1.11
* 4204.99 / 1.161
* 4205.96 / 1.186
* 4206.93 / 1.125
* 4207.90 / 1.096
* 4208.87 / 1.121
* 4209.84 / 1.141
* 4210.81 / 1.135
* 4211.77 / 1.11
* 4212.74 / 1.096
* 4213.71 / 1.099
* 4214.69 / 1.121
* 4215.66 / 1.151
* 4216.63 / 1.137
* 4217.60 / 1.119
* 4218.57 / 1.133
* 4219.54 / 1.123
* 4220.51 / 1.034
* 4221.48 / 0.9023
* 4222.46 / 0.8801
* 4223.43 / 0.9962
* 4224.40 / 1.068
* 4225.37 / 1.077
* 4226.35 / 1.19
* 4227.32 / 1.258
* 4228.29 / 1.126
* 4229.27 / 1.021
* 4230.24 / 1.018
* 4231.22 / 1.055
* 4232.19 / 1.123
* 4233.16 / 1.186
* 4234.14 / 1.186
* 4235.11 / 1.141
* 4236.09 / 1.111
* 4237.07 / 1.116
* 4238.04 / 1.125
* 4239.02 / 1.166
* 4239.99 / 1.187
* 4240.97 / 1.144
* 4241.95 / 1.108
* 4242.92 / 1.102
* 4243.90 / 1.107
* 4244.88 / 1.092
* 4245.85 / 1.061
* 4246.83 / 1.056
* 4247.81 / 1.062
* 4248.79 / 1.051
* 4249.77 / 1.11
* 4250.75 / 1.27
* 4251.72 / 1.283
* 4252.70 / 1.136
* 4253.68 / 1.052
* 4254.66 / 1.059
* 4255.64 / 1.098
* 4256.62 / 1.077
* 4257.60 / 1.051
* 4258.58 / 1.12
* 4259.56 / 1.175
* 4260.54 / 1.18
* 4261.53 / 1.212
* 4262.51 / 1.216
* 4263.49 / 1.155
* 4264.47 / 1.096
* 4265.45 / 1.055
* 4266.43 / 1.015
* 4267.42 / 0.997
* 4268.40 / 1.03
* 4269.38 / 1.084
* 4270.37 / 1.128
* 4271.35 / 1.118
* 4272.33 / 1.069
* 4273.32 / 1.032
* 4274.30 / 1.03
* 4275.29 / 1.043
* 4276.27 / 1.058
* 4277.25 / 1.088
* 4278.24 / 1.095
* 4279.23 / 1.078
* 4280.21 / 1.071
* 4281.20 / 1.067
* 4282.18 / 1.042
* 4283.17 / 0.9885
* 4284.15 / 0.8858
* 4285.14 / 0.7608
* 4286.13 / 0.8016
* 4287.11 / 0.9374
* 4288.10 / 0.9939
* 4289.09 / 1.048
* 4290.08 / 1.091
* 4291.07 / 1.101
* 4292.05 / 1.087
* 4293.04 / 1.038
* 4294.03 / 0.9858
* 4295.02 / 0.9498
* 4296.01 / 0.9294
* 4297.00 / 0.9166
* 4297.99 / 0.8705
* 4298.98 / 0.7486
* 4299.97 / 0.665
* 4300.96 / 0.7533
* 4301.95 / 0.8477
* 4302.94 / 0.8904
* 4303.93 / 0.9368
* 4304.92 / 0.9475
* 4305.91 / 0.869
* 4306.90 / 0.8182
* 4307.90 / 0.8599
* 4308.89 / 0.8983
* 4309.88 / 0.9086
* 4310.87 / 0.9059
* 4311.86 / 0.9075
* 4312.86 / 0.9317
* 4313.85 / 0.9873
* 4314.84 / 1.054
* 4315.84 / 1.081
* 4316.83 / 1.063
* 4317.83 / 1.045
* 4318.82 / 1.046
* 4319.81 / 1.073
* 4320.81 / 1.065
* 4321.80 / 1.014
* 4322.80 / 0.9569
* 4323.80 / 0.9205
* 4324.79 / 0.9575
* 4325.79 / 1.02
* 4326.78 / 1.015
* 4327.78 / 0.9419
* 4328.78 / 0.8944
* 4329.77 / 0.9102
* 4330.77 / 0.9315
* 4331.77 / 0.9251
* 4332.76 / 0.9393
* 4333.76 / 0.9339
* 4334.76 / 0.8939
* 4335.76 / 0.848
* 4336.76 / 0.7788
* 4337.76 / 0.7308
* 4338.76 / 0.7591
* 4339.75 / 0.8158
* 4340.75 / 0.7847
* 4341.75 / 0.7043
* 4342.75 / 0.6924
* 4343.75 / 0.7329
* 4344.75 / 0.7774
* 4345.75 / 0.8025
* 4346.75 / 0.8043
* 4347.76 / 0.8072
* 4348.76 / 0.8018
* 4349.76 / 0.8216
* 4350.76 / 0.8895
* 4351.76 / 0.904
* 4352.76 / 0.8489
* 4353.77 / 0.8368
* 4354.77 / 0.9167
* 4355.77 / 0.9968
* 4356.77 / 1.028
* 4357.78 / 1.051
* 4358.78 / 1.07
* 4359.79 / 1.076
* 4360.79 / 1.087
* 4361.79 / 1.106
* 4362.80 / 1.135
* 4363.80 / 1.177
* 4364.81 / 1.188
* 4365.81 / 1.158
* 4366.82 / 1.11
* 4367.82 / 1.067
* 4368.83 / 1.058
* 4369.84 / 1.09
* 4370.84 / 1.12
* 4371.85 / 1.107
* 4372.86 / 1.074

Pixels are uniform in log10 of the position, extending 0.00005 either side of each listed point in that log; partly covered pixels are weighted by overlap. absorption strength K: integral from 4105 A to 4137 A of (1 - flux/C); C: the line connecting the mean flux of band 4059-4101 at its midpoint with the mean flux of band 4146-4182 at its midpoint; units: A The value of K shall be 1.9 A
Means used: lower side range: 1.01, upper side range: 1.05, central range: 0.967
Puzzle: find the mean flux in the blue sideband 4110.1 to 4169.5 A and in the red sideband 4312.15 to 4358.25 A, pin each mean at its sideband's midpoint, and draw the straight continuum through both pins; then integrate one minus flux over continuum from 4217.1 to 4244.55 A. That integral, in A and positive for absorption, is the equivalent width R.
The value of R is -3.8 A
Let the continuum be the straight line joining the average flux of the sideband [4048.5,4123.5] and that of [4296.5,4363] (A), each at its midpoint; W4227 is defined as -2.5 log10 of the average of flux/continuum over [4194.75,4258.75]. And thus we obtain -0.18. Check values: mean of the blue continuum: 0.972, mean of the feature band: 1.1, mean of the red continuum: 0.909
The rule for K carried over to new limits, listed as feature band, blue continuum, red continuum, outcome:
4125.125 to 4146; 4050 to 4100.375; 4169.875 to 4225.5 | 1.9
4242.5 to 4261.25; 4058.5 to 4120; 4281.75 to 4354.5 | -3.9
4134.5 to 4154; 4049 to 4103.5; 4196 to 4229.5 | 0.9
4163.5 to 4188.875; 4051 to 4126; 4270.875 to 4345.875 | -2.5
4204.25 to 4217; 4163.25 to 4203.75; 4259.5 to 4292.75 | -0.9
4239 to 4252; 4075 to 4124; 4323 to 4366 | -2.8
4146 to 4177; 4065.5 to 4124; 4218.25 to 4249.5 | -1.1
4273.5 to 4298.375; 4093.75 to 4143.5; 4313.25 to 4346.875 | -2.5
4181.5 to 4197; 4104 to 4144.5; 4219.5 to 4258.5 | -0.8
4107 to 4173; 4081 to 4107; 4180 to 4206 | -2.3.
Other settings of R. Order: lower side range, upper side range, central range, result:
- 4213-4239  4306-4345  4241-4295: -2.65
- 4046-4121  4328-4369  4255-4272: -3.05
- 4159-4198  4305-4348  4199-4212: -0.87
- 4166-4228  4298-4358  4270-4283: -1.38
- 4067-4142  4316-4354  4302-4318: -0.79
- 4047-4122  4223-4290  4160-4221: -1.98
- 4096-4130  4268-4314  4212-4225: -1.90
